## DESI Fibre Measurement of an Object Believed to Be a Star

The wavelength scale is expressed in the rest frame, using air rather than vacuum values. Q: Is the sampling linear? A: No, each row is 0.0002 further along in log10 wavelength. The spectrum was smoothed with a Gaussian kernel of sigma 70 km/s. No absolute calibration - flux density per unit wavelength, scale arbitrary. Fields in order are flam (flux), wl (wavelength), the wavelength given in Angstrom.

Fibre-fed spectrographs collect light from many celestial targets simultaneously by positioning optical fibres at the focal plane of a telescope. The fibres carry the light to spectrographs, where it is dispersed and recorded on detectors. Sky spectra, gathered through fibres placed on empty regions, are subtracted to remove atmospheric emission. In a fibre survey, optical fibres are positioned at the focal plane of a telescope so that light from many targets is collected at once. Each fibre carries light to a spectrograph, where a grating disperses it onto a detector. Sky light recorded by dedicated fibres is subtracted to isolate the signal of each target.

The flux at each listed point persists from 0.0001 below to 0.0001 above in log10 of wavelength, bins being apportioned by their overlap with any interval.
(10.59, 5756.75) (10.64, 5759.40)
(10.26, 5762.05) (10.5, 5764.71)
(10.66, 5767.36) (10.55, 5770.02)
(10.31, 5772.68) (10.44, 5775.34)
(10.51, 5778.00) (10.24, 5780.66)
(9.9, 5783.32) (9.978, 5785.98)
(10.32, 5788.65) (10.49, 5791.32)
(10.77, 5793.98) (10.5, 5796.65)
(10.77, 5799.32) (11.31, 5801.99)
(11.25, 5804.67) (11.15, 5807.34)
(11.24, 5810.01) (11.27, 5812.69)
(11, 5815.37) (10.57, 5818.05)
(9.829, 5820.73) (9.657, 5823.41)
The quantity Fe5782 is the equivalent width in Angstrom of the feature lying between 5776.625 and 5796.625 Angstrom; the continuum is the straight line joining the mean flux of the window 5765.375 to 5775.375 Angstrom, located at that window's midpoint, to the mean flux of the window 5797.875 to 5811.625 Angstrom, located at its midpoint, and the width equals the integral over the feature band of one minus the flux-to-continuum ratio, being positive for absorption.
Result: 0.9 Angstrom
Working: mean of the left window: 10.5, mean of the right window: 11.1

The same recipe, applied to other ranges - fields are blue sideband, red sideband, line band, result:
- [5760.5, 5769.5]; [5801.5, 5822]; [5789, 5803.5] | 0.06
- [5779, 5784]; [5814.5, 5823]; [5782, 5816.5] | -1.78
